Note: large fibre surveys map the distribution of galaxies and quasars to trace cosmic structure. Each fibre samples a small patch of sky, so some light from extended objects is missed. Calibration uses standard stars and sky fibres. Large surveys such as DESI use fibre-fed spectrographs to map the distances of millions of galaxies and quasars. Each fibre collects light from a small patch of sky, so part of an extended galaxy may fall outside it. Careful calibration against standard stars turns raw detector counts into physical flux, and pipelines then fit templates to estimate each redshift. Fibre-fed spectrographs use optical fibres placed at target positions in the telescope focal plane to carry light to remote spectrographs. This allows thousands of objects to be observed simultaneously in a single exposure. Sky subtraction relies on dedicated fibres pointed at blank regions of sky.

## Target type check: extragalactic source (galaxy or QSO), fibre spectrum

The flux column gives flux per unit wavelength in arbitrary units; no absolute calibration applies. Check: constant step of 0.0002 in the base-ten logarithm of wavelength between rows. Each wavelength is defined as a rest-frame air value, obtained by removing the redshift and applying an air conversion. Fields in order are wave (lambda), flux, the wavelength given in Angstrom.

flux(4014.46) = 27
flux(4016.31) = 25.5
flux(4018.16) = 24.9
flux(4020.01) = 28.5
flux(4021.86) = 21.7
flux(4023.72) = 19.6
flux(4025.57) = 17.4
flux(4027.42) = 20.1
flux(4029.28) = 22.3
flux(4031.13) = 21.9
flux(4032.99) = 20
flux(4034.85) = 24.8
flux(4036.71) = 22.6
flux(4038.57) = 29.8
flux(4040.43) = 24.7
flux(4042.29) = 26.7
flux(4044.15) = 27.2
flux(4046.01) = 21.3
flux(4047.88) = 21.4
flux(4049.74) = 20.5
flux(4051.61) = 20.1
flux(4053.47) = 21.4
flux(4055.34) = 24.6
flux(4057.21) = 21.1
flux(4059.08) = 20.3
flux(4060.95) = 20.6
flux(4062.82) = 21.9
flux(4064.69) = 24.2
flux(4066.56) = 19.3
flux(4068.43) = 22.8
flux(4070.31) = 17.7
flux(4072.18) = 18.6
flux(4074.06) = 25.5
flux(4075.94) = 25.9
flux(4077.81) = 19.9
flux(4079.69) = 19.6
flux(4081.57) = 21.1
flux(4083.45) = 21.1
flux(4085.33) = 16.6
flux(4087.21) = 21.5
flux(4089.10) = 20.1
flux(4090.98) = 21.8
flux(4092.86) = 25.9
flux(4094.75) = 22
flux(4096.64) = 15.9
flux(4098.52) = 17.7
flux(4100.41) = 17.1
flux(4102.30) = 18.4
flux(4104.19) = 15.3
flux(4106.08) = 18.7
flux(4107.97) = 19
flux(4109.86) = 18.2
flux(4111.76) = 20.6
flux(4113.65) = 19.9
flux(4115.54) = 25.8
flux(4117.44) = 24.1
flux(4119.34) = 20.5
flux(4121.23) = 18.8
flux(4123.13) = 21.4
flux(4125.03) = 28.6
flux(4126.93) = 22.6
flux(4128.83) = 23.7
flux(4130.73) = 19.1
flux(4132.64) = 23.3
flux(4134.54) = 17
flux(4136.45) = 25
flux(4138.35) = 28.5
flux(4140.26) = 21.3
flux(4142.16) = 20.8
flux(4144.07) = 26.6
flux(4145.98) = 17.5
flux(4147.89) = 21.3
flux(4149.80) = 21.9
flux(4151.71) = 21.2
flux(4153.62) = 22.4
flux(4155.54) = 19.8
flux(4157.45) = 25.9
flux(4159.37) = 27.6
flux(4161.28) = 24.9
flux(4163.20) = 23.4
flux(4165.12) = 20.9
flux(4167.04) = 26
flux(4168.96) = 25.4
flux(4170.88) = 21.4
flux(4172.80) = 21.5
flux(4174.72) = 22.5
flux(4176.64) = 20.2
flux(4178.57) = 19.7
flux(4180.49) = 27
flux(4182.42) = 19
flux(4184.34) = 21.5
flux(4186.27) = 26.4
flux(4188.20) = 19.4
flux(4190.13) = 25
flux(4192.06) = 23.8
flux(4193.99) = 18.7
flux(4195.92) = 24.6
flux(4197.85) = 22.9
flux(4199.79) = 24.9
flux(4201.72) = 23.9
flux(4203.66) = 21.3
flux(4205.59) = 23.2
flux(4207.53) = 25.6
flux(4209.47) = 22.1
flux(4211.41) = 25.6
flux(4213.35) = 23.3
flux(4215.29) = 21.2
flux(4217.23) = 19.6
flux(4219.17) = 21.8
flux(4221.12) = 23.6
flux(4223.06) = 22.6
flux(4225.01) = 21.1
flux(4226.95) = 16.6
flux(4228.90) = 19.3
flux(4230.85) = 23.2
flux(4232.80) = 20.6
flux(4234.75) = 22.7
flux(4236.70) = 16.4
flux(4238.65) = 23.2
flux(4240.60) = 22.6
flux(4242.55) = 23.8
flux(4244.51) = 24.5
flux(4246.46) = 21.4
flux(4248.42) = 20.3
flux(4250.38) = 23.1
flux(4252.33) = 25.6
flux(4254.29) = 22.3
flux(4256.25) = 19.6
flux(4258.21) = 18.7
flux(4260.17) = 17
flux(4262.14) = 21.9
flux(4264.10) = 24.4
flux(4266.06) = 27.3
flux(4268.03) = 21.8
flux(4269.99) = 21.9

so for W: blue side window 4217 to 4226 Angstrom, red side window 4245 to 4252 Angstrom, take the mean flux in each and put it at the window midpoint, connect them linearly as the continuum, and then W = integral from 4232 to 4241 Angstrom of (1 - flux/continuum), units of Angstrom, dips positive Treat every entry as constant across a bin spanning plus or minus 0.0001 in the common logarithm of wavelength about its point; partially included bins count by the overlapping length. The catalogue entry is 0.4 Angstrom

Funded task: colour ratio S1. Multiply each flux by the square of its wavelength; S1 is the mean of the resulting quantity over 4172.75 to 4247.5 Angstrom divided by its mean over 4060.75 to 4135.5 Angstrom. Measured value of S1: 1.13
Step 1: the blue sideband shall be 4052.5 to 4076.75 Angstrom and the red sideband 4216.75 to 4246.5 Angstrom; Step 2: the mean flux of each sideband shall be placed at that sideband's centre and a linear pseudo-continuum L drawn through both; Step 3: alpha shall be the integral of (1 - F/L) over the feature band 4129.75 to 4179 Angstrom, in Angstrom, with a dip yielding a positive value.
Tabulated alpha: -2.1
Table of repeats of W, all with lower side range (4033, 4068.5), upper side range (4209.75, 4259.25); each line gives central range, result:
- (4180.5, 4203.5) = -0.94 Angstrom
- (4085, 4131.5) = 3.90 Angstrom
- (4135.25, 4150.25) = -0.35 Angstrom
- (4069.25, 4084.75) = 1.09 Angstrom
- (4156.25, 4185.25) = -1.31 Angstrom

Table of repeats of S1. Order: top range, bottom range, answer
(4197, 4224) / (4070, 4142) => 1.15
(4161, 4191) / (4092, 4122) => 1.18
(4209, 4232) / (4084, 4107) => 1.19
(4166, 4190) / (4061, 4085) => 1.11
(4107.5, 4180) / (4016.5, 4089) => 1.06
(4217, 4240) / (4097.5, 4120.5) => 1.13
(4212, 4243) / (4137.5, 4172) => 0.96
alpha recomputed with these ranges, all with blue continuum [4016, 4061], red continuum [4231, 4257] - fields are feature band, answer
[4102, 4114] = 2.1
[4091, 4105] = 2.1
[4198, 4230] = -0.1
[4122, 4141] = -0.5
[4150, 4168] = -0.9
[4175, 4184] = 0.3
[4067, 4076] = 0.4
